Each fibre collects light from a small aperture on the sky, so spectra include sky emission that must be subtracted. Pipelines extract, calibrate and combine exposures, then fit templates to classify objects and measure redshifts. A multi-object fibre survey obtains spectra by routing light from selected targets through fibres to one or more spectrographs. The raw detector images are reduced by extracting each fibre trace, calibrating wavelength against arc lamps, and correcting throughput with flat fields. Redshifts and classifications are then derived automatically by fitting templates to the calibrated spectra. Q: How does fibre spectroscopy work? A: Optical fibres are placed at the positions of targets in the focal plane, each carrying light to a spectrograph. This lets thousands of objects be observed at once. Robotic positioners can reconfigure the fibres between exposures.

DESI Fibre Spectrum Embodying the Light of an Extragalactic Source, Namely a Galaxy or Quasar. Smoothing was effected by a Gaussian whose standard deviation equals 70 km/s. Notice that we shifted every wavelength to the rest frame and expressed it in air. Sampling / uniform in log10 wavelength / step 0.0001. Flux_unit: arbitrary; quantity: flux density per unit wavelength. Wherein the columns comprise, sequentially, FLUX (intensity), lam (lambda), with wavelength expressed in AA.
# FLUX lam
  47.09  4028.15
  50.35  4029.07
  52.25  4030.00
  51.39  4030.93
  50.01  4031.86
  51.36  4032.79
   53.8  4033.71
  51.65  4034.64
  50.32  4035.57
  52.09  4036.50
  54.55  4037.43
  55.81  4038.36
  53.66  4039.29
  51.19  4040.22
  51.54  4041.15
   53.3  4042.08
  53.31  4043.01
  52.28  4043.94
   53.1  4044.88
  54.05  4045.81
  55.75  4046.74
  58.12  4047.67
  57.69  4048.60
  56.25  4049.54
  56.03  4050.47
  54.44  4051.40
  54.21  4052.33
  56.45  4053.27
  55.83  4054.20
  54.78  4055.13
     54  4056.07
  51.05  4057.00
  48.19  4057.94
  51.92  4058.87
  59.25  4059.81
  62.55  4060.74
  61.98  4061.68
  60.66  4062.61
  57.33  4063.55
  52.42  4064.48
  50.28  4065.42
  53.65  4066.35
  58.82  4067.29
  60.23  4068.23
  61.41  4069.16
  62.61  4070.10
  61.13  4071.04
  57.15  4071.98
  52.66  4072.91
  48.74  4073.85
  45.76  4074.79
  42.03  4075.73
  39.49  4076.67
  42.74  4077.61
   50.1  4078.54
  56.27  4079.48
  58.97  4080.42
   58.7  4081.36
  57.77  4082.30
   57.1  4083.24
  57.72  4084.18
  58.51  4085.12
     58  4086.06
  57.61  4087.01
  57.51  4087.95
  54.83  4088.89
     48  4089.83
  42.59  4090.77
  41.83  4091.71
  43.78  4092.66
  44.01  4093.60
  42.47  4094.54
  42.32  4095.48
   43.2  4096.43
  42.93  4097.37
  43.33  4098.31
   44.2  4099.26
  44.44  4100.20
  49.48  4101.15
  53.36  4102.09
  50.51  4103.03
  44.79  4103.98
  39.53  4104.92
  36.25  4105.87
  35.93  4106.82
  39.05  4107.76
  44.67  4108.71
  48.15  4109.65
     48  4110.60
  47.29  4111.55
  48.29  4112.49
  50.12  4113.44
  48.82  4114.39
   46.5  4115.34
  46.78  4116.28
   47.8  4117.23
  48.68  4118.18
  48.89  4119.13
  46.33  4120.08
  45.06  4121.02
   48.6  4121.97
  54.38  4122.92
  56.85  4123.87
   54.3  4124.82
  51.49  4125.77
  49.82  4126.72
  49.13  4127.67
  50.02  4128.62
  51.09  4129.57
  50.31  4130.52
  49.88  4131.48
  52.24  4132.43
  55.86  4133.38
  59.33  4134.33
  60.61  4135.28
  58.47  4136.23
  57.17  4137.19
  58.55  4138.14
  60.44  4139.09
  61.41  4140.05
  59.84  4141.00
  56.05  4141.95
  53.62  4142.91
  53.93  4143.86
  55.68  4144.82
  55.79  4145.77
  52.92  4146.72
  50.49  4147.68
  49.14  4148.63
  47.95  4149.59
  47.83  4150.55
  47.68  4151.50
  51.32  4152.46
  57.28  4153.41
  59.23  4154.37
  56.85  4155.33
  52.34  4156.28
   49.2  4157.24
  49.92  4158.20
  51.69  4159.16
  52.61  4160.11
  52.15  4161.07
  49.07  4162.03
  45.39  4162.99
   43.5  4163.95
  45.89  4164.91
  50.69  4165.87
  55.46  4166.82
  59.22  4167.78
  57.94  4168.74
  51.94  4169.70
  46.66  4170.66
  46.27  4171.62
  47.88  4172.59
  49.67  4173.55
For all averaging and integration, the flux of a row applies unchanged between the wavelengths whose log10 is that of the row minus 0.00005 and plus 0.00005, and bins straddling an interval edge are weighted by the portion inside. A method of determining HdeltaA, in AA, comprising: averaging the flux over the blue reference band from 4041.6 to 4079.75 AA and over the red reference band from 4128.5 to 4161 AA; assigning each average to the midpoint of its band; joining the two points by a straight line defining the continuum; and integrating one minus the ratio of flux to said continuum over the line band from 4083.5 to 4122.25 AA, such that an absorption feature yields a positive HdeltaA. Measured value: 5.1 AA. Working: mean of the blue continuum 54.3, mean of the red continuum 54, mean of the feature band 47.1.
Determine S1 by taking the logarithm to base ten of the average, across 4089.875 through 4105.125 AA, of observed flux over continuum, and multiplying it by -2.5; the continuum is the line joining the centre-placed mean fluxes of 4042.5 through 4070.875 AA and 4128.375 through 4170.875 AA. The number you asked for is 0.22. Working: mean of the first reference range 56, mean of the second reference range 53.3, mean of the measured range 44.7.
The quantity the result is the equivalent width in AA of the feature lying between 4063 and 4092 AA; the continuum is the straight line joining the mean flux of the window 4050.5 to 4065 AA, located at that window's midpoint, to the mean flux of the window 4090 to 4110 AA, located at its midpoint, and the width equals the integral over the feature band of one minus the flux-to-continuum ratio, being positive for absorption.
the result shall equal -2.1 AA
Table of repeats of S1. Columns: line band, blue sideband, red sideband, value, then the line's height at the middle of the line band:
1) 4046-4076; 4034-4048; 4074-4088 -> -0.047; 53.2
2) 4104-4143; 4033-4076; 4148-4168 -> 0.036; 52.3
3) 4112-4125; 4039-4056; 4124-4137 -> 0.091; 53.6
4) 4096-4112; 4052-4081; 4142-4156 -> 0.206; 53.7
